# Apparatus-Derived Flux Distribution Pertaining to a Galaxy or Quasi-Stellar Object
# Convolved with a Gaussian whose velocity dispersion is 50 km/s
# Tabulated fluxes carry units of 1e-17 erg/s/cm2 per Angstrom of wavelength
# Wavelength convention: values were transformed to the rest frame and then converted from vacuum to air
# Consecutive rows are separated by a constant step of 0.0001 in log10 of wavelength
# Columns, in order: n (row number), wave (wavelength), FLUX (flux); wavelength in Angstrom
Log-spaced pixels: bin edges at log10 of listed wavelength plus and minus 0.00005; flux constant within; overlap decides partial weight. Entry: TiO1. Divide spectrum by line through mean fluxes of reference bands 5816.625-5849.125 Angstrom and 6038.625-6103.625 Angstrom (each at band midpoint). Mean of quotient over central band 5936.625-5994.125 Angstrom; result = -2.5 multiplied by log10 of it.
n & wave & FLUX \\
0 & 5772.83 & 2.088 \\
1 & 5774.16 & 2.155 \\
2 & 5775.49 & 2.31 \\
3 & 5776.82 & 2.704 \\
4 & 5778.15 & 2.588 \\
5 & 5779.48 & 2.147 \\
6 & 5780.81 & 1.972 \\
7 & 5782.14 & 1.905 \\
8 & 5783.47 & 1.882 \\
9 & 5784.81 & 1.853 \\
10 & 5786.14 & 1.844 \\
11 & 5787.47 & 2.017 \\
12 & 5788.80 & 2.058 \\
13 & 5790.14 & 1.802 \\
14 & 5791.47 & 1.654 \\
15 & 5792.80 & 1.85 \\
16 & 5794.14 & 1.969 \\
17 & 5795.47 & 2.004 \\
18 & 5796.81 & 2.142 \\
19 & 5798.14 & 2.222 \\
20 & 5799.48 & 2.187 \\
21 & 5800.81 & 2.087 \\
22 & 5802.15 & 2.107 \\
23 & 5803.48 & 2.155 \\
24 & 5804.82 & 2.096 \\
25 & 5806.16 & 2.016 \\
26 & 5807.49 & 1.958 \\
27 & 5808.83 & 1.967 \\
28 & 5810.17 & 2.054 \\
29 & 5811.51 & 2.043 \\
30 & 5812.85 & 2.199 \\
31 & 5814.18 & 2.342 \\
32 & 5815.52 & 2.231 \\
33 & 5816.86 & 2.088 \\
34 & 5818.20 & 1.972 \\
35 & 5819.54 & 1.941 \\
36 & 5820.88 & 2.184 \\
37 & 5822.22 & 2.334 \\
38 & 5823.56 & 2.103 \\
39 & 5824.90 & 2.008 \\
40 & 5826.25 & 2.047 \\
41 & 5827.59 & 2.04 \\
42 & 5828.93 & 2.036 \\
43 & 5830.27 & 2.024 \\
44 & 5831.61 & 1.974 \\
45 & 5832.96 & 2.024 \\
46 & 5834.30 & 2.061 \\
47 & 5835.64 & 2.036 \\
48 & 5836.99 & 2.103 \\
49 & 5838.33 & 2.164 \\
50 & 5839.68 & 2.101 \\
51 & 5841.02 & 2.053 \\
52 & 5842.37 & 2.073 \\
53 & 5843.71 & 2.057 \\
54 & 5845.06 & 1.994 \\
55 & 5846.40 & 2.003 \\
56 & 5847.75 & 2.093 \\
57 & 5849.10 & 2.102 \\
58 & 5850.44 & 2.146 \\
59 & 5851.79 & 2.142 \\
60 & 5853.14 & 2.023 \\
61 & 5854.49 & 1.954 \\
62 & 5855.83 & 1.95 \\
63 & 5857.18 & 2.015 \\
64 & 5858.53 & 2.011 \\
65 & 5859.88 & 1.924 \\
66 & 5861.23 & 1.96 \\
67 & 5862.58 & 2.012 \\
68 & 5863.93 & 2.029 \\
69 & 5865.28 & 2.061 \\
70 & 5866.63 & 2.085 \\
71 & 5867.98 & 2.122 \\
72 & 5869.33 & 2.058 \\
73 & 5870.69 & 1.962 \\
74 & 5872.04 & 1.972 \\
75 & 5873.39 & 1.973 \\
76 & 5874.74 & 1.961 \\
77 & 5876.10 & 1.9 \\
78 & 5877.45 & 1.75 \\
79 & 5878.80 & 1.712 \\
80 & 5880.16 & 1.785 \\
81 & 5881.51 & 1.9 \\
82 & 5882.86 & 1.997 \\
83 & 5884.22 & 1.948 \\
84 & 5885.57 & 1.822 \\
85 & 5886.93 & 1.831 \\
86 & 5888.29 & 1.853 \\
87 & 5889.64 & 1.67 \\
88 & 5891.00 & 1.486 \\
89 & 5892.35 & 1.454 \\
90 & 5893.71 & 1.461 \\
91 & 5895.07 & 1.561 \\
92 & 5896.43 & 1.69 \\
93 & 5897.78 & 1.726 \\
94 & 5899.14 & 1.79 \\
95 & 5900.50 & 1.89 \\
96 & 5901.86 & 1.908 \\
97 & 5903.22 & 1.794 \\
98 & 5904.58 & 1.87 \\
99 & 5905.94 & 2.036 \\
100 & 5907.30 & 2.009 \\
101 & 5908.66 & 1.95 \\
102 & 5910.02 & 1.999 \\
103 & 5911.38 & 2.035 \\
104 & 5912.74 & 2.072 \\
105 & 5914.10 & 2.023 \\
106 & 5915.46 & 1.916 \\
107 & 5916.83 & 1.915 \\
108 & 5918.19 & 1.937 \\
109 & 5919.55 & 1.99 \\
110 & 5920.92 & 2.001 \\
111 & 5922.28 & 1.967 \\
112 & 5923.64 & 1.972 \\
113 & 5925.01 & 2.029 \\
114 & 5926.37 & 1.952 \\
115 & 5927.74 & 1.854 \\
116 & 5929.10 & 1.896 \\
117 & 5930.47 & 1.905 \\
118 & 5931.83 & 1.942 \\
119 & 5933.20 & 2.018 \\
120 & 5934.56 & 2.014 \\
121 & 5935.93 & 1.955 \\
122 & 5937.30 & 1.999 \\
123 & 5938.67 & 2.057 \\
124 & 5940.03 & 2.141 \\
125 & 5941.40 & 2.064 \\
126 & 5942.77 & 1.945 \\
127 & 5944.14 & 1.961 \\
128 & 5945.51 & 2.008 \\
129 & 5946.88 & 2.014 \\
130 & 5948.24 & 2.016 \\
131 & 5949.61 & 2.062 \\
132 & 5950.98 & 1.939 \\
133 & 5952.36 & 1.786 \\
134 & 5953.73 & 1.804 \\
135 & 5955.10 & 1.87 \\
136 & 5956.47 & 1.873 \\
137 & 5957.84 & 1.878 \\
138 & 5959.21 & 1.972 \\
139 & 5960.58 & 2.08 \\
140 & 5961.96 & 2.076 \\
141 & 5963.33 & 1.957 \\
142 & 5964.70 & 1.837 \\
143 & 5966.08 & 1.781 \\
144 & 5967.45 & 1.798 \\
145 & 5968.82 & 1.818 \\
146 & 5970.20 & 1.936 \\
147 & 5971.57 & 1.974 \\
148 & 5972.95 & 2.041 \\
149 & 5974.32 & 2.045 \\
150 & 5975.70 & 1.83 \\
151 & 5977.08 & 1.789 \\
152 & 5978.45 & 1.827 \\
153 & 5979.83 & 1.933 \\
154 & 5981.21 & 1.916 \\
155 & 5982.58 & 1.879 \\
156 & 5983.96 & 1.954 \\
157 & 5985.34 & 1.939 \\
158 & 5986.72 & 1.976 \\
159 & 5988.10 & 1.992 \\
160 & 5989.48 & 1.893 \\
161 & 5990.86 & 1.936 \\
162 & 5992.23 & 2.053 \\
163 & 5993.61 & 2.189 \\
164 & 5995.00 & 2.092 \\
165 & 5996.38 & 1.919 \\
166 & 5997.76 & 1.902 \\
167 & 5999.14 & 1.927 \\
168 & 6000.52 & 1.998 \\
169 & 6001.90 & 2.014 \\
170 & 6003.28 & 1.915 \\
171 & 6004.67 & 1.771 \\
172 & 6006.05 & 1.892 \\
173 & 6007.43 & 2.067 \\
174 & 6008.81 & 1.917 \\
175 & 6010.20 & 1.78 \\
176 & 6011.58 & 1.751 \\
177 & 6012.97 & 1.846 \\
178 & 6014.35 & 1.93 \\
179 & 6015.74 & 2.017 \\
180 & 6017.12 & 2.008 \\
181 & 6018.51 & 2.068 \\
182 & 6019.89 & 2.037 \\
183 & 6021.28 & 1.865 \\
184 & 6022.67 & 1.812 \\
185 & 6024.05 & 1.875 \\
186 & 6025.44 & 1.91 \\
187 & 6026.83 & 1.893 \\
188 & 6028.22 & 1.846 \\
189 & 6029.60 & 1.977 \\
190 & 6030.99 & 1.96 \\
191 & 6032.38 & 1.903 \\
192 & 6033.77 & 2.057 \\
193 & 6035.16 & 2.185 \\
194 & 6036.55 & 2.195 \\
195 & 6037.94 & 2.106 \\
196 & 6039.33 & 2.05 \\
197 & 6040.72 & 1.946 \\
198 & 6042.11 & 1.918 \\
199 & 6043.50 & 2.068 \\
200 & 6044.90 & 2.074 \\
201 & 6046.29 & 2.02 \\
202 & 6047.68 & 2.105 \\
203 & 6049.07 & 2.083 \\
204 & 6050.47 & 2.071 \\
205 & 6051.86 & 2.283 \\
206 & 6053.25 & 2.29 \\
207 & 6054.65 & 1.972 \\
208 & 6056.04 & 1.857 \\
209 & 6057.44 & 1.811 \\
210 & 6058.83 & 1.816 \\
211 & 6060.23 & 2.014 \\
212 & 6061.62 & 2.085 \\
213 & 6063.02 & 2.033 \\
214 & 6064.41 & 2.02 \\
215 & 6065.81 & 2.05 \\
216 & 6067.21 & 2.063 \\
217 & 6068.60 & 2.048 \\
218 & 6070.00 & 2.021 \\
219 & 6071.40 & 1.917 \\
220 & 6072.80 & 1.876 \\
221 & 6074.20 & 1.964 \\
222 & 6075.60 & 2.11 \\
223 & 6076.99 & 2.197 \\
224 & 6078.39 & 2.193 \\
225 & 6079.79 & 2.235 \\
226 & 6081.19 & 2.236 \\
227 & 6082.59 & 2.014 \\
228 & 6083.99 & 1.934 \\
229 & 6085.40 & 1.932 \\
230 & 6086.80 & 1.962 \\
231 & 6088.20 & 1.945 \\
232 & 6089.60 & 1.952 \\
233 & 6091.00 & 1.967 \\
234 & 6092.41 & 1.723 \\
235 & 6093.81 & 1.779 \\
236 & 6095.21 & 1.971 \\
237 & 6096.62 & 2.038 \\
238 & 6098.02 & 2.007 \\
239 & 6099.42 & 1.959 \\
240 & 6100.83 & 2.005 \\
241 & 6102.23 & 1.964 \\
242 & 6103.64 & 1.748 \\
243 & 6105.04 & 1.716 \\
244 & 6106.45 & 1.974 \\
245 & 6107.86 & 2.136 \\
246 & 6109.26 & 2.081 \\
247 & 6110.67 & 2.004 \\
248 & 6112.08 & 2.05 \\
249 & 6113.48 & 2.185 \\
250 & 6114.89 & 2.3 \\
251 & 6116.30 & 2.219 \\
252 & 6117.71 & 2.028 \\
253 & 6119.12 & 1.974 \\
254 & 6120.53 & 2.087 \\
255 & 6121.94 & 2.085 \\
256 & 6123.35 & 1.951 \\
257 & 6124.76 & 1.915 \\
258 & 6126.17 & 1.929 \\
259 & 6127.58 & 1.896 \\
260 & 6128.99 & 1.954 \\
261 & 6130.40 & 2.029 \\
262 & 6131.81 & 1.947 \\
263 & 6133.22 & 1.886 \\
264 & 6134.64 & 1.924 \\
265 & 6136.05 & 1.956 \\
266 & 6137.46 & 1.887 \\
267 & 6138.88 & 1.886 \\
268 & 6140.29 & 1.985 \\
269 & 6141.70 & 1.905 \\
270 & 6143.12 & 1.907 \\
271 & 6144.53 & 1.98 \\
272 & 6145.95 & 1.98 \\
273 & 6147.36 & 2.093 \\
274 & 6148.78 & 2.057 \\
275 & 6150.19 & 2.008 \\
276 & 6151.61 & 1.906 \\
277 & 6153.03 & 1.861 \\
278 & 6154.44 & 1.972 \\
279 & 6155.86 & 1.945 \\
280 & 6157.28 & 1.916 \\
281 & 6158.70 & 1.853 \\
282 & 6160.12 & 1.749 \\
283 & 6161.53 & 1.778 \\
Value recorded 0.05 mag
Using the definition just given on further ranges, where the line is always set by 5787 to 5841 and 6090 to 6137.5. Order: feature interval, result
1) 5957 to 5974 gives 0.05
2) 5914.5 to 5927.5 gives 0.04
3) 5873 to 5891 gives 0.11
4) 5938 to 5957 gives 0.03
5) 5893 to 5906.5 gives 0.15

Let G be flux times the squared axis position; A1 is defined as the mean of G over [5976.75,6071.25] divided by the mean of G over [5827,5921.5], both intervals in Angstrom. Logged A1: 1.1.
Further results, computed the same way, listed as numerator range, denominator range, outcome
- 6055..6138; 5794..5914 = 1.09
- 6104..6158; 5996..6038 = 1.06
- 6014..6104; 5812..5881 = 1.06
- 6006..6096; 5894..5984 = 1.07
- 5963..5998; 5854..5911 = 1.06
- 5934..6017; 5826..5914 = 1.04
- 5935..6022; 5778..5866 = 1.00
